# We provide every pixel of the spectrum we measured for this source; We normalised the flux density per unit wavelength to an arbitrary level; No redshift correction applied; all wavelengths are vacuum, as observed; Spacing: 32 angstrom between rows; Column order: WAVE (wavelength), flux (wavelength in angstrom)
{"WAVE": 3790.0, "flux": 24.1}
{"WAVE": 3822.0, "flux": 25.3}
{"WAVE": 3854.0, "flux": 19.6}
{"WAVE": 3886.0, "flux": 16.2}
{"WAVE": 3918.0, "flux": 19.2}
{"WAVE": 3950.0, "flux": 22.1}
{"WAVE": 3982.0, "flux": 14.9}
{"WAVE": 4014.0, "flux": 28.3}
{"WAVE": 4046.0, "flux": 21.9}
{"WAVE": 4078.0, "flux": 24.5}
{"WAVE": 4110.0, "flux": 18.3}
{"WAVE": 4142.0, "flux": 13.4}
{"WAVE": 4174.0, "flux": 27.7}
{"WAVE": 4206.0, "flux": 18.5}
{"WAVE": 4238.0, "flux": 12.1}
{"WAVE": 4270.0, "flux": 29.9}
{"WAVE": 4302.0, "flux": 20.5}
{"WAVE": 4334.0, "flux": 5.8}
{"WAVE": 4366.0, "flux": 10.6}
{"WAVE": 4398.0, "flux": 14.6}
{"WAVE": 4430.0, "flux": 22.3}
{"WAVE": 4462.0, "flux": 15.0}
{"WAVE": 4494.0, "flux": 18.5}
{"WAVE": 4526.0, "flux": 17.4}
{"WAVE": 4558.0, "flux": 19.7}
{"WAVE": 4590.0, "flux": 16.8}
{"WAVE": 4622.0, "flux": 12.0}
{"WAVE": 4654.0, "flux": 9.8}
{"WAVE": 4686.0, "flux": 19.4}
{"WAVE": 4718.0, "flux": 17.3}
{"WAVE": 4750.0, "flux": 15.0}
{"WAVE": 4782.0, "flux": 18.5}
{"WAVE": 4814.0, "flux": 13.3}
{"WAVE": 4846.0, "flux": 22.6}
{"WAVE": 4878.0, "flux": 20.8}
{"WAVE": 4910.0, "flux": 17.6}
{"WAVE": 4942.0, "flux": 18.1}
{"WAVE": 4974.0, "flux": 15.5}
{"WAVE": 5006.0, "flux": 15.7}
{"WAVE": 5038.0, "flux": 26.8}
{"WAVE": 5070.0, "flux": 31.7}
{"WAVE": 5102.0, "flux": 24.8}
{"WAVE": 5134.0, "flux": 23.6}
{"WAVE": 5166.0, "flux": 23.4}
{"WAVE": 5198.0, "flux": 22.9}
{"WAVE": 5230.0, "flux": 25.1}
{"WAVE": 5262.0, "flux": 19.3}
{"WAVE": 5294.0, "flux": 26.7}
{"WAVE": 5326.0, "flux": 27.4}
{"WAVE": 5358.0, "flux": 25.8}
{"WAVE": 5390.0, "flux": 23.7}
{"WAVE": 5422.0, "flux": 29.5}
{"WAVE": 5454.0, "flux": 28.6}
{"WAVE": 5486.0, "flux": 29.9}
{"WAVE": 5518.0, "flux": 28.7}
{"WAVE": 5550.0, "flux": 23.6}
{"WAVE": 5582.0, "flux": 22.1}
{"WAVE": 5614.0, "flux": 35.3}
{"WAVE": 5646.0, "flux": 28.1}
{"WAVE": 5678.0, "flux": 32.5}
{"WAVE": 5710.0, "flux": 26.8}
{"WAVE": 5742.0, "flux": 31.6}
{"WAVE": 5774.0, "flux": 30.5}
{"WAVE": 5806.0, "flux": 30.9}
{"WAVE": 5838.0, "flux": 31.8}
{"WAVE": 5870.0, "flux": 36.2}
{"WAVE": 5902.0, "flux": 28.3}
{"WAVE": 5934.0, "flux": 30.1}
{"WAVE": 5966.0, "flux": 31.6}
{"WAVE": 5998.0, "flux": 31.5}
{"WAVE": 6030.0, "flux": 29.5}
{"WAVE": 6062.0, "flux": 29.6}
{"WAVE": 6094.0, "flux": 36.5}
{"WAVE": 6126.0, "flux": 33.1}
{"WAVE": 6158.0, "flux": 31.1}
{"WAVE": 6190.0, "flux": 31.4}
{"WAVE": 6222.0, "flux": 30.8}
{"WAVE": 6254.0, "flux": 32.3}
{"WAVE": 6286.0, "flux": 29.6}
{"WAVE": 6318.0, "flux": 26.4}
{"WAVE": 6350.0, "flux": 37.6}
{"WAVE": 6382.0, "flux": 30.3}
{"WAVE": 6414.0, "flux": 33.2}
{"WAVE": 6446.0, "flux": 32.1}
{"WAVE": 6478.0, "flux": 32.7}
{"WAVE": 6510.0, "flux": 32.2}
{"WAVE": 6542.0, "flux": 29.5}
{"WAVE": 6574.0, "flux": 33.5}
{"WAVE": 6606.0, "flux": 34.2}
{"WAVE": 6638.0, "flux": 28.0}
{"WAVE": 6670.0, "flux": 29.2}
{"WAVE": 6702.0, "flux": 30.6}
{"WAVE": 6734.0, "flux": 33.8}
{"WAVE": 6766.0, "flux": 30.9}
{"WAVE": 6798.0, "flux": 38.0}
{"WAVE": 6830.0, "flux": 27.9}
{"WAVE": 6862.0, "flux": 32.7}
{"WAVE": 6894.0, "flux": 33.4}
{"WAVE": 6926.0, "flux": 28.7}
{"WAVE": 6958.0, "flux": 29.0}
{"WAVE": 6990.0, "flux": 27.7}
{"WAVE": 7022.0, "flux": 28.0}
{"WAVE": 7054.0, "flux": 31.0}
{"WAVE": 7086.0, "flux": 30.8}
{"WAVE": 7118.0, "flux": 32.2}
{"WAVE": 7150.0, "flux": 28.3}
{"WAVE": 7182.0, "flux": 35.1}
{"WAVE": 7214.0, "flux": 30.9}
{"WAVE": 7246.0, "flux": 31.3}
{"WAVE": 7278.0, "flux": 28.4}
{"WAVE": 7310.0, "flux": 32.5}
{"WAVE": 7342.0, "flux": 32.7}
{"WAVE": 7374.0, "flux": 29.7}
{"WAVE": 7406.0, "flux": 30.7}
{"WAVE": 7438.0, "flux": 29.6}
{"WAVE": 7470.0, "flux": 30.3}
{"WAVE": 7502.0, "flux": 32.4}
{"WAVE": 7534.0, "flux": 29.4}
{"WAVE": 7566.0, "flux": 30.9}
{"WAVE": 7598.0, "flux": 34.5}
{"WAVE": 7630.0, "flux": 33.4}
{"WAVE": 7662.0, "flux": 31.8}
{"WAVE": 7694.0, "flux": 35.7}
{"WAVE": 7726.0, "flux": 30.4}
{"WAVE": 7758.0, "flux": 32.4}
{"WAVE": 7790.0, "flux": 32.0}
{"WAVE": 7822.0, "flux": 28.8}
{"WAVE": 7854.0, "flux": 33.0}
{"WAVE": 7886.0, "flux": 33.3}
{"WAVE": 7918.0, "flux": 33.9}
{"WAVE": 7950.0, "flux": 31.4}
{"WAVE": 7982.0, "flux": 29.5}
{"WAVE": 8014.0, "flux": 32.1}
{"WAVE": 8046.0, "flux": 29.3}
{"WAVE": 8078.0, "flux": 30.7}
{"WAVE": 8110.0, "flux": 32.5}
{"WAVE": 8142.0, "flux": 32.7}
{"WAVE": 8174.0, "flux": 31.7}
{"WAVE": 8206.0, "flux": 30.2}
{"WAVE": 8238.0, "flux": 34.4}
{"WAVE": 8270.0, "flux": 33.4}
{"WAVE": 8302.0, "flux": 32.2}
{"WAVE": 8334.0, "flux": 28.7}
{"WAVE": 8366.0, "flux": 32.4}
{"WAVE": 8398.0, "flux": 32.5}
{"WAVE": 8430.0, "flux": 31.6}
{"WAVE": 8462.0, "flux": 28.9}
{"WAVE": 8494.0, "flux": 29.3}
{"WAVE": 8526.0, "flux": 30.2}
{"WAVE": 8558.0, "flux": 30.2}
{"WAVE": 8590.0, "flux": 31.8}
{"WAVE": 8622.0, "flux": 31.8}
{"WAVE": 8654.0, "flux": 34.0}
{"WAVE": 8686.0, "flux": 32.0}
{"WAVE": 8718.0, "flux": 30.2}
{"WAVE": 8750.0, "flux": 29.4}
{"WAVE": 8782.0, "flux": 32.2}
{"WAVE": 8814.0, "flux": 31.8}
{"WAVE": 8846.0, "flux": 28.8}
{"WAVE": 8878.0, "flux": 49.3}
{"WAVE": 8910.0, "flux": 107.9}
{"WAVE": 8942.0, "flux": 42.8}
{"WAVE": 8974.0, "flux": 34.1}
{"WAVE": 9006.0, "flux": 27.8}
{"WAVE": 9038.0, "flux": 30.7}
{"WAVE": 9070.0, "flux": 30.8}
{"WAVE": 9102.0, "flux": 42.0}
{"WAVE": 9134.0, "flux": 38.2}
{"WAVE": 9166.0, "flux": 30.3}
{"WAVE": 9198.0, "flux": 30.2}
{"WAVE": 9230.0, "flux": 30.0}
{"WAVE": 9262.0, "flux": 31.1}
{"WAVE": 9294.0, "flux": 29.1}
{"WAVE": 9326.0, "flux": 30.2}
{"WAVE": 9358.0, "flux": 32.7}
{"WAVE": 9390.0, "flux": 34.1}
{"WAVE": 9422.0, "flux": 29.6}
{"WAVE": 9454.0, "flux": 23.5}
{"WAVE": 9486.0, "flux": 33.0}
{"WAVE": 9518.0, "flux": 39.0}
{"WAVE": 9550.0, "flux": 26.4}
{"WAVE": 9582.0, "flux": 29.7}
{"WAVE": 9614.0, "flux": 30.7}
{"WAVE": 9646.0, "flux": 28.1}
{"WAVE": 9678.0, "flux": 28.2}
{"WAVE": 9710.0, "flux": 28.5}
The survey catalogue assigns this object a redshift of 0.36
